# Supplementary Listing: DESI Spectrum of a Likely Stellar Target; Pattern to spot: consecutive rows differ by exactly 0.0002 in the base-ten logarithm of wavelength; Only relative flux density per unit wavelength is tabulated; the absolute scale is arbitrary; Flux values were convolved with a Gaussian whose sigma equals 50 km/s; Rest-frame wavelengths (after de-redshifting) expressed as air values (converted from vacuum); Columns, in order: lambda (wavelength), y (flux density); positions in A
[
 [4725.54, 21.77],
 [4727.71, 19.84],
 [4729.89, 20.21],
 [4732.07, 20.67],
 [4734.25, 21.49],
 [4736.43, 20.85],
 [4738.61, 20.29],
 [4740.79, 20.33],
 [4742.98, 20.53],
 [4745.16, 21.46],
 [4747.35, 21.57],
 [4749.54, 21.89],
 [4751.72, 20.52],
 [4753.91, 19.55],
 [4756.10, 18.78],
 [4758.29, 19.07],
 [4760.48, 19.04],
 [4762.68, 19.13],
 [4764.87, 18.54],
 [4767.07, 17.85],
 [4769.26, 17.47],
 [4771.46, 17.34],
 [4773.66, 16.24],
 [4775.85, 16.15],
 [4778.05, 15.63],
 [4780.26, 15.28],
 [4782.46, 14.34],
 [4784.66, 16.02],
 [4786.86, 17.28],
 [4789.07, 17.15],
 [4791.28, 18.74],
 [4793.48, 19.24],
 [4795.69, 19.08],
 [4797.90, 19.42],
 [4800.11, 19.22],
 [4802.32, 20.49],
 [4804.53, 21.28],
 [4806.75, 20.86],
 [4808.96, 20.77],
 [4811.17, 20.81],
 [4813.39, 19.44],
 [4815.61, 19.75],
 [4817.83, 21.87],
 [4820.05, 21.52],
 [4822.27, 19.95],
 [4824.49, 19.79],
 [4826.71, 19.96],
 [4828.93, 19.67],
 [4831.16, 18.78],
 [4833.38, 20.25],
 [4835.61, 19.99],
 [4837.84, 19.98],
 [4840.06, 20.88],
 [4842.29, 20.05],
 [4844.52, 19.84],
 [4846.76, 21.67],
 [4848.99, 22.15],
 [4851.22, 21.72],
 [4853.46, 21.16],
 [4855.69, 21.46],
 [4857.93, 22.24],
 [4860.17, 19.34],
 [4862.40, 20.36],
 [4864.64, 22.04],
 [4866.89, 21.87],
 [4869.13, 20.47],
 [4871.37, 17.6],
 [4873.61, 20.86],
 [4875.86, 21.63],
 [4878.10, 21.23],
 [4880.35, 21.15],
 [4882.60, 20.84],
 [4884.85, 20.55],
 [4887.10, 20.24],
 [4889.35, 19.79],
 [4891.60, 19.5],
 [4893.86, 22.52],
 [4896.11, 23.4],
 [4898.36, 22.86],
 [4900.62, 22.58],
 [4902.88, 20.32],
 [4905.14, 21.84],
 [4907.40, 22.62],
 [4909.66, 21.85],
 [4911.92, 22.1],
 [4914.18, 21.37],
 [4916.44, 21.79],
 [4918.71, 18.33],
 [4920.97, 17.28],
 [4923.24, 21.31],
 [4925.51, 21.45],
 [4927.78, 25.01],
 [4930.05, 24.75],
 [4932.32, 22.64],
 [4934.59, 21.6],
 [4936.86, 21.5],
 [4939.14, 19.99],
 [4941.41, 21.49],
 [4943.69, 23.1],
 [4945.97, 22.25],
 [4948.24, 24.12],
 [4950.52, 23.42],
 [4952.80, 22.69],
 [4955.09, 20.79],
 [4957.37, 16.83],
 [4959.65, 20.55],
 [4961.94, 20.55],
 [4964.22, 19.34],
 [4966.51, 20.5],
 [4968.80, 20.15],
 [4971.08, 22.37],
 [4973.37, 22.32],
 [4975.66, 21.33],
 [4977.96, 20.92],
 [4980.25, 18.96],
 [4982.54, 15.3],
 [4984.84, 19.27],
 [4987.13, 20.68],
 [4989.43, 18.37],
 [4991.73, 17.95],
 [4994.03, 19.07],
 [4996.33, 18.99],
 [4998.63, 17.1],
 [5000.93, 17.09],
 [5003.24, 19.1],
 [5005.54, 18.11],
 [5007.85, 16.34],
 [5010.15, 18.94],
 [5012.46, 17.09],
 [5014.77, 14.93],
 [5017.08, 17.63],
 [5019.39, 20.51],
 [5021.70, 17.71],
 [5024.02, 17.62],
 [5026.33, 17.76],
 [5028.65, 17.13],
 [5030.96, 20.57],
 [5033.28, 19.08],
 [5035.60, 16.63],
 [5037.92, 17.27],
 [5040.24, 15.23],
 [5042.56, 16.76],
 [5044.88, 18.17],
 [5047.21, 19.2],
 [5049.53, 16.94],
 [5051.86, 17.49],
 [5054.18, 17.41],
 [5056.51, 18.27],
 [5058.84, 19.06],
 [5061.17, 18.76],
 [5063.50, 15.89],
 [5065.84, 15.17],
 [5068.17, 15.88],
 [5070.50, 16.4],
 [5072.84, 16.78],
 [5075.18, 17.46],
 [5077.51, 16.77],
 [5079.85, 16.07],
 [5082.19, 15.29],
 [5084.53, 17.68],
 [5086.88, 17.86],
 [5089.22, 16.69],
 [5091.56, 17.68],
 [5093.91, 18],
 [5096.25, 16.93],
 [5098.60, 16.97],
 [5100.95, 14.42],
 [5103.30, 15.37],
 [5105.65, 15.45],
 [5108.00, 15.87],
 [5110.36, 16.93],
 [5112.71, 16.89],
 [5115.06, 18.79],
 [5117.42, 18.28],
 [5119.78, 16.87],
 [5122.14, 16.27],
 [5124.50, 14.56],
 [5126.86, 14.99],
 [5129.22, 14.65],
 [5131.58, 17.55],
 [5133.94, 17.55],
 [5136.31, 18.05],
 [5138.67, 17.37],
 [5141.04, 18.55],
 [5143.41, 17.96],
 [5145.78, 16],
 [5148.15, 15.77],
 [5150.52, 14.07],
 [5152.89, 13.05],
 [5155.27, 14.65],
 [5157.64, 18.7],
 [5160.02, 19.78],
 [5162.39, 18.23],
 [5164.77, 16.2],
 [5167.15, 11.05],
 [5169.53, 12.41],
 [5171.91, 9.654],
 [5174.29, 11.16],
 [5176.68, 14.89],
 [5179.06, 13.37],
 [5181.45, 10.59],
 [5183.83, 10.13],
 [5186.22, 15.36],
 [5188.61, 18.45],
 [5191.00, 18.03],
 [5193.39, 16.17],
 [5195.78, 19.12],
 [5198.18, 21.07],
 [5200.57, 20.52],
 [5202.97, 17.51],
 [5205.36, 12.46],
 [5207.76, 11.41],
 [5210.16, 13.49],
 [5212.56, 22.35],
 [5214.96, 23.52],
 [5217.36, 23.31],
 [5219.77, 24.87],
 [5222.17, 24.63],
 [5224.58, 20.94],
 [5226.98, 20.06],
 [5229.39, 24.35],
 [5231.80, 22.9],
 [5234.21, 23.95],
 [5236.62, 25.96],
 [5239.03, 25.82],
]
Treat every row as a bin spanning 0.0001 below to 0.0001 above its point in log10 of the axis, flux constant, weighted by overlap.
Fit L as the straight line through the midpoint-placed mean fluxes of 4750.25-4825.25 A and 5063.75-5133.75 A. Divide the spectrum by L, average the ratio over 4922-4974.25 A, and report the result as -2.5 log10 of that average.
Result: -0.23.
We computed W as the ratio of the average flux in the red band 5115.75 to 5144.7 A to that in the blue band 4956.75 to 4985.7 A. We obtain 0.85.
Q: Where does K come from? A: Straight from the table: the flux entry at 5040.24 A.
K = 15.23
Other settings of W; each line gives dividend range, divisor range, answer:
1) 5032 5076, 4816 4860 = 0.84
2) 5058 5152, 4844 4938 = 0.78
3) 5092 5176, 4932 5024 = 0.81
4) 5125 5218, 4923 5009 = 0.79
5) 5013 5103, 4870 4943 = 0.81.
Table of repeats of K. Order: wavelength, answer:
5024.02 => 17.62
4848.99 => 22.15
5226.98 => 20.06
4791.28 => 18.74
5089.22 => 16.69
